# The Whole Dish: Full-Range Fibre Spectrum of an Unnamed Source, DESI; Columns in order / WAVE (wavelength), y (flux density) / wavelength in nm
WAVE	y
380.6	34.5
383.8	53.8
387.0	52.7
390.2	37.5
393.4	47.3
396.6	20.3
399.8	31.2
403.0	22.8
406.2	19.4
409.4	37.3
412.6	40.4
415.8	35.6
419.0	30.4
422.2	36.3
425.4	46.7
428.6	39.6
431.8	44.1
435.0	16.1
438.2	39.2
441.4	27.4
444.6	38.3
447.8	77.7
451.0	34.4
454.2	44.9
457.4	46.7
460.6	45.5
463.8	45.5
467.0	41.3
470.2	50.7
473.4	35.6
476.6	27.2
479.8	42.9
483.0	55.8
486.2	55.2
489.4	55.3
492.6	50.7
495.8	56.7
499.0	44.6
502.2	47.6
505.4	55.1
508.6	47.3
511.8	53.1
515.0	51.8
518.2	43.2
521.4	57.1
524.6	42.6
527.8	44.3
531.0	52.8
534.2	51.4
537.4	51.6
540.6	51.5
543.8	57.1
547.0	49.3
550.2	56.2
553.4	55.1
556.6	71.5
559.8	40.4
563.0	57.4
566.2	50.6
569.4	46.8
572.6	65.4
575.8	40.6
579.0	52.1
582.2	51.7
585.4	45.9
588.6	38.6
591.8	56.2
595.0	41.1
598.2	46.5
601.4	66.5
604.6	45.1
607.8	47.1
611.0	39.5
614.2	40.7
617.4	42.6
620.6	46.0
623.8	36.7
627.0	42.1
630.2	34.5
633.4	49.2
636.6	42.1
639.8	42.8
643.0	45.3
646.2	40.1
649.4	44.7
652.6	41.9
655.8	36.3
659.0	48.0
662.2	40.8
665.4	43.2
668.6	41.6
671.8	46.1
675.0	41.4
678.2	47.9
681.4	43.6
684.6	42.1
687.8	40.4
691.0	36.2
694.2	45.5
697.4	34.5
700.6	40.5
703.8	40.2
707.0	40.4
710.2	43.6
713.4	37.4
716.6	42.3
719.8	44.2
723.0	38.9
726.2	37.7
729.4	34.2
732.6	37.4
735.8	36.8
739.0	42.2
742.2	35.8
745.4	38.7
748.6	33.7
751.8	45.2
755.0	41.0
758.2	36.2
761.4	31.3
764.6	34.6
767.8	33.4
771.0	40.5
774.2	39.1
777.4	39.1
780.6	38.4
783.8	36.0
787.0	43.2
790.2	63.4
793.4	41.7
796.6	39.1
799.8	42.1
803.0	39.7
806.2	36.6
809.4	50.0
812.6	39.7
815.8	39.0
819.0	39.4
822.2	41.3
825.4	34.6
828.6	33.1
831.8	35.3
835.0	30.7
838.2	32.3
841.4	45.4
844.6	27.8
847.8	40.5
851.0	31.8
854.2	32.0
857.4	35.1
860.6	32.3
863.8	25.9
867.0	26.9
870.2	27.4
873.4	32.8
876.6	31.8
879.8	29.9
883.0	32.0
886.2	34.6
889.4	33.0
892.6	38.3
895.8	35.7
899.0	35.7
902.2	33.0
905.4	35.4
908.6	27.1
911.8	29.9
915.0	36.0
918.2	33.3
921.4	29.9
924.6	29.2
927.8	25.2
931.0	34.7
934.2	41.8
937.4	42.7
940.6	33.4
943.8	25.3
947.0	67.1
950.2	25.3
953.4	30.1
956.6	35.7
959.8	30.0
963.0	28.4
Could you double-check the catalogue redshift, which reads 0.20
